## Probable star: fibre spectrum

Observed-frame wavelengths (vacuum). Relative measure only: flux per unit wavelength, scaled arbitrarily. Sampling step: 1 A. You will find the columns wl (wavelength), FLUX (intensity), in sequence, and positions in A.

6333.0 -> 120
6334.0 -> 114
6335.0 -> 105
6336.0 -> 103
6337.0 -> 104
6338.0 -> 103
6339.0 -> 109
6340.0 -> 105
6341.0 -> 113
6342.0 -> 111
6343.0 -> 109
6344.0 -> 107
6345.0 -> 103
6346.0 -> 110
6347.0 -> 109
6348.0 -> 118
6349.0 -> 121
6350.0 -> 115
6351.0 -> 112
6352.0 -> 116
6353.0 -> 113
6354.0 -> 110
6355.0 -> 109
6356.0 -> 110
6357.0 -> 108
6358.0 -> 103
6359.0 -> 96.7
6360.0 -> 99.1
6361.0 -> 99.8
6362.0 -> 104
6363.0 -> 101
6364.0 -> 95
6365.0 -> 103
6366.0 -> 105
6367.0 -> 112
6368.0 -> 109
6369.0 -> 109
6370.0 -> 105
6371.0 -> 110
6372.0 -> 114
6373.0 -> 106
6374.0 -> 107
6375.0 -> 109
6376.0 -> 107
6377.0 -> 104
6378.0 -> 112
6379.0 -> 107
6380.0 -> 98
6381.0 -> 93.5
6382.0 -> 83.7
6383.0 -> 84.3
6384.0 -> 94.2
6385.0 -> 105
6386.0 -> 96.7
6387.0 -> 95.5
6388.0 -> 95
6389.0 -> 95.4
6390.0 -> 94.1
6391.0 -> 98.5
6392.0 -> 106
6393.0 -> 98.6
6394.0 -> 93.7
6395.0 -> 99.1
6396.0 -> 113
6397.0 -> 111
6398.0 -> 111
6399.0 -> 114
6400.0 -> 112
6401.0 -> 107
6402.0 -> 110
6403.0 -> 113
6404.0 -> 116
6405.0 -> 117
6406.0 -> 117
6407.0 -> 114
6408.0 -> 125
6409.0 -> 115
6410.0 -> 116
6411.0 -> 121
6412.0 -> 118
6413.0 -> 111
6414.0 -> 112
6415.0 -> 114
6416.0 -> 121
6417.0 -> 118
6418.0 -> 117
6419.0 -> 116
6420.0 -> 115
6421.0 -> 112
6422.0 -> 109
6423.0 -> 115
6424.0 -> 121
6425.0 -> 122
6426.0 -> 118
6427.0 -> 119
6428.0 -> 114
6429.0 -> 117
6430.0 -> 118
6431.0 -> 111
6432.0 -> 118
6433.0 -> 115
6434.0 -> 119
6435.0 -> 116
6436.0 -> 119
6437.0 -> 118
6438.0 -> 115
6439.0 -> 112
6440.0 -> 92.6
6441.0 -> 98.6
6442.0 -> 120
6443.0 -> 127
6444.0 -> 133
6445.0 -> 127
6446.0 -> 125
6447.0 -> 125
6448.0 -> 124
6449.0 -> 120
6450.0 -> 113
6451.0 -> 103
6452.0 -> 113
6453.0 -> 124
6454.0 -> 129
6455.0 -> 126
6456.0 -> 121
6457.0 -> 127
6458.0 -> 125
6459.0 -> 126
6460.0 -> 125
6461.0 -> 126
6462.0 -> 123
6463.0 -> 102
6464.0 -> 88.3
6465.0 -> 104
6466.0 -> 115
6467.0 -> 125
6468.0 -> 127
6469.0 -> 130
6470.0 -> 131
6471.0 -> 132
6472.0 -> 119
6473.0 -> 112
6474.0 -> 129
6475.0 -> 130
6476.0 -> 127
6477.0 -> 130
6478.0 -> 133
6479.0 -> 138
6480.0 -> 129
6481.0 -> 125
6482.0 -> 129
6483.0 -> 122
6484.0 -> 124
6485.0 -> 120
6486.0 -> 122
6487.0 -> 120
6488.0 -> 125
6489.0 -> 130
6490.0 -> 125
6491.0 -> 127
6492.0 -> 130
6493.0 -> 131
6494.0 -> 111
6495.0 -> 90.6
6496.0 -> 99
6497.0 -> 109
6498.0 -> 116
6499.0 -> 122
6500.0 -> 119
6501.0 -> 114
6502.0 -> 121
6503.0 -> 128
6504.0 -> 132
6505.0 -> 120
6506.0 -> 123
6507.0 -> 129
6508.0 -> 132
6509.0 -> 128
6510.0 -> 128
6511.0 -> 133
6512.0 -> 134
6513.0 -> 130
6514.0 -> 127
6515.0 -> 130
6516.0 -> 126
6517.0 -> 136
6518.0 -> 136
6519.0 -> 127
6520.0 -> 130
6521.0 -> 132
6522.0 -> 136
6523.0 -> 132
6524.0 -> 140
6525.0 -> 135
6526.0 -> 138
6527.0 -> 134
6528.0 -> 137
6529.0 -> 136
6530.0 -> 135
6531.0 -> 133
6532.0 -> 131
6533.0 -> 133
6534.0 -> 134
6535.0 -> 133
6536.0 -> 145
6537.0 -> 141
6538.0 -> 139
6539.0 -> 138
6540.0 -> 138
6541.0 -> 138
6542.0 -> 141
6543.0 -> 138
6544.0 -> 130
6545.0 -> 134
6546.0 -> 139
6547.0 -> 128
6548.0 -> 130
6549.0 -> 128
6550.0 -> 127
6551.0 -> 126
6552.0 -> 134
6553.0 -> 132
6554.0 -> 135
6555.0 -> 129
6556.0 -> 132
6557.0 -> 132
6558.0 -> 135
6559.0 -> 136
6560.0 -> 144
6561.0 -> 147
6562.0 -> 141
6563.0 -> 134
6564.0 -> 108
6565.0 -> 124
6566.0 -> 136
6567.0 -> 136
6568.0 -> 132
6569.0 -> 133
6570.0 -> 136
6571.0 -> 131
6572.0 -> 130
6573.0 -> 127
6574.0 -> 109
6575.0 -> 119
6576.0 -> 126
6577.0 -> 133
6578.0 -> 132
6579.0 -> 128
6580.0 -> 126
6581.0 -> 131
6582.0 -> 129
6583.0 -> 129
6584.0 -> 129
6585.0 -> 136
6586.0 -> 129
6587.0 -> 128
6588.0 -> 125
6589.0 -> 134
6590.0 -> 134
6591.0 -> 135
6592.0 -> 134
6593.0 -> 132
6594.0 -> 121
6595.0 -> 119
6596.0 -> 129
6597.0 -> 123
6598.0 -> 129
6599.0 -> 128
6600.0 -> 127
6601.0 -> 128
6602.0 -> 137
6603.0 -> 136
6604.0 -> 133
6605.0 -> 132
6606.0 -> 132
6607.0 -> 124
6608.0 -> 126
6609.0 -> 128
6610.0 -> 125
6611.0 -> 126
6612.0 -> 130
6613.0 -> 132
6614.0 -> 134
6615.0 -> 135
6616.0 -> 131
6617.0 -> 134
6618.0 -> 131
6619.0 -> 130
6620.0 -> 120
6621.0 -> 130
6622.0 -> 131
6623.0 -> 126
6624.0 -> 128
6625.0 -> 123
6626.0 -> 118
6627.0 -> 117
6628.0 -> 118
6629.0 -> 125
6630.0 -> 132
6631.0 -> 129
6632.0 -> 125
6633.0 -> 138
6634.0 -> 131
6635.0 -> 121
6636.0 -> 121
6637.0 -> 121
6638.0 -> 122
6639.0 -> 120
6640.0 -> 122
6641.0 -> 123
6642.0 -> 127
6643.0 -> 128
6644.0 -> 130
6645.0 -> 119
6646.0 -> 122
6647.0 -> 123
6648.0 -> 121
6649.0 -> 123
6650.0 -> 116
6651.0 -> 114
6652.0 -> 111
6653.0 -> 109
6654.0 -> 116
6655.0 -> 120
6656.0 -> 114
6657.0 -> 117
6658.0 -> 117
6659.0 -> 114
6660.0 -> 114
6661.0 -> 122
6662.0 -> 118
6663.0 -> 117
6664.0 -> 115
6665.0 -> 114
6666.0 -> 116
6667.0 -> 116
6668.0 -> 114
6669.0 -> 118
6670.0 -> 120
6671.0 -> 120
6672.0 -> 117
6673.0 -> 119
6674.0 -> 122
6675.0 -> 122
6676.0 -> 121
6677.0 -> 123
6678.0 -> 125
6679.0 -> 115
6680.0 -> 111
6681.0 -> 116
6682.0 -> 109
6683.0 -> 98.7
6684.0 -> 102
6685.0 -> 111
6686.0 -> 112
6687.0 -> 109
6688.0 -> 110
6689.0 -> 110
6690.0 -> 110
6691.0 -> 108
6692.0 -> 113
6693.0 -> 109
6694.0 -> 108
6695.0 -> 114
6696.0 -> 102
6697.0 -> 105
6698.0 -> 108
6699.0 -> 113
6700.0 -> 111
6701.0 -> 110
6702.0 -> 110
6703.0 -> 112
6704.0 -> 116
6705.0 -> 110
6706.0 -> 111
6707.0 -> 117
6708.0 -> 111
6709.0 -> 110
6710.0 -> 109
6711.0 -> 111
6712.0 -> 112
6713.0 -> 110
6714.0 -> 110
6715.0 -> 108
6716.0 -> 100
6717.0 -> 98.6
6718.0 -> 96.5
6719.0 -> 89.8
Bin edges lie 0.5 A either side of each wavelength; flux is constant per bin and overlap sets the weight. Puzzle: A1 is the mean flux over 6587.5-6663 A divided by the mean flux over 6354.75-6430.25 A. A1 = 1.2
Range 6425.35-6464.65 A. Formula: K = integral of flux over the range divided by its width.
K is 118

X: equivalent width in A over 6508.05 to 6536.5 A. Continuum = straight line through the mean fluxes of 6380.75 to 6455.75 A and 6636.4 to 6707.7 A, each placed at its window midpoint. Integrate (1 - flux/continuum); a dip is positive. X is -4.91 A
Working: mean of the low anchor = 112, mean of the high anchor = 115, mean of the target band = 133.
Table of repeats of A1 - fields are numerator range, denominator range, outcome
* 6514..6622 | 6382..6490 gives 1.13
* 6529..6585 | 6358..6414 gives 1.25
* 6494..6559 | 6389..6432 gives 1.15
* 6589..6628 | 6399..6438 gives 1.11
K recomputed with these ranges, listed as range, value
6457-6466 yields 116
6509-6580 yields 133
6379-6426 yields 108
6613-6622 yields 131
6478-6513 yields 123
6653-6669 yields 116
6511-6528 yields 133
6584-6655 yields 126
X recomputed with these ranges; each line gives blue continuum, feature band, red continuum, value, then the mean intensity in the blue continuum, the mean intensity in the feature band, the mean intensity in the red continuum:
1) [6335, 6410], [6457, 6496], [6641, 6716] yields -4.8 A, 106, 122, 114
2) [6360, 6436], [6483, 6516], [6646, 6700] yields -3.5 A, 109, 123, 114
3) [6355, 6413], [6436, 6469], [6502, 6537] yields 0.2 A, 106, 118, 132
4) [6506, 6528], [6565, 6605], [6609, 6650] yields -0.3 A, 132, 129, 126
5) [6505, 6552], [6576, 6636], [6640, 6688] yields -2.3 A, 133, 129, 117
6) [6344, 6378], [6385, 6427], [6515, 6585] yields 1.1 A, 108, 111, 133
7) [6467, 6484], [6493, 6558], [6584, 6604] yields -0.7 A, 128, 130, 130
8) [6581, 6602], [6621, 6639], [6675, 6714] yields -0.4 A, 129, 125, 111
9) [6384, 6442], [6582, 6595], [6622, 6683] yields -1.4 A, 111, 130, 120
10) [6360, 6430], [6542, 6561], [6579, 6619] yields -1.3 A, 108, 133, 130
